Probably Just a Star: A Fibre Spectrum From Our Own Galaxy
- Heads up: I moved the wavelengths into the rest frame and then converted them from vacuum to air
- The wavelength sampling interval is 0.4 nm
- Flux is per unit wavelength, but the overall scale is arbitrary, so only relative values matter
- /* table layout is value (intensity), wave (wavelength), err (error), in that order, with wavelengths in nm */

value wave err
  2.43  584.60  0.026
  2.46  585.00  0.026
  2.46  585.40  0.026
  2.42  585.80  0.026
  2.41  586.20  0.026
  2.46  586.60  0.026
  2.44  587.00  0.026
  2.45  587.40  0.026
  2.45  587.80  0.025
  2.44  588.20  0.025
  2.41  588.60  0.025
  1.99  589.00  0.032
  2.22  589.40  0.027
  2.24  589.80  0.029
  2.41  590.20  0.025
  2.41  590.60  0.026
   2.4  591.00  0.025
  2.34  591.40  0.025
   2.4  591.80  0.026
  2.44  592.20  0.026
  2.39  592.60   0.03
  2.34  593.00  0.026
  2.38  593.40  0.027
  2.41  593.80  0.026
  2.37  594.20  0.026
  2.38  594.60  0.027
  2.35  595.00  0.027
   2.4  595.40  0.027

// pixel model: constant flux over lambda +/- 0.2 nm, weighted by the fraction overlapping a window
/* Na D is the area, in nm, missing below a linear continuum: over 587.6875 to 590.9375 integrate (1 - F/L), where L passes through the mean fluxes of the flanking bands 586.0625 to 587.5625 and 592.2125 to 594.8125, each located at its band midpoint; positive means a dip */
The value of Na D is 0.13 nm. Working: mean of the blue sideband 2.44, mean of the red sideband 2.38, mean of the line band 2.32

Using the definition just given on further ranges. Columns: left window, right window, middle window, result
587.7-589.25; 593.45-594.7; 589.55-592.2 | -0.03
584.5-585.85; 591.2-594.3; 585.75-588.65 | -0.01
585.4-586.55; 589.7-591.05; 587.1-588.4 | -0.02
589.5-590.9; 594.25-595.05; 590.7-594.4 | -0.04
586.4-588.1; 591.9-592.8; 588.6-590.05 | 0.14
